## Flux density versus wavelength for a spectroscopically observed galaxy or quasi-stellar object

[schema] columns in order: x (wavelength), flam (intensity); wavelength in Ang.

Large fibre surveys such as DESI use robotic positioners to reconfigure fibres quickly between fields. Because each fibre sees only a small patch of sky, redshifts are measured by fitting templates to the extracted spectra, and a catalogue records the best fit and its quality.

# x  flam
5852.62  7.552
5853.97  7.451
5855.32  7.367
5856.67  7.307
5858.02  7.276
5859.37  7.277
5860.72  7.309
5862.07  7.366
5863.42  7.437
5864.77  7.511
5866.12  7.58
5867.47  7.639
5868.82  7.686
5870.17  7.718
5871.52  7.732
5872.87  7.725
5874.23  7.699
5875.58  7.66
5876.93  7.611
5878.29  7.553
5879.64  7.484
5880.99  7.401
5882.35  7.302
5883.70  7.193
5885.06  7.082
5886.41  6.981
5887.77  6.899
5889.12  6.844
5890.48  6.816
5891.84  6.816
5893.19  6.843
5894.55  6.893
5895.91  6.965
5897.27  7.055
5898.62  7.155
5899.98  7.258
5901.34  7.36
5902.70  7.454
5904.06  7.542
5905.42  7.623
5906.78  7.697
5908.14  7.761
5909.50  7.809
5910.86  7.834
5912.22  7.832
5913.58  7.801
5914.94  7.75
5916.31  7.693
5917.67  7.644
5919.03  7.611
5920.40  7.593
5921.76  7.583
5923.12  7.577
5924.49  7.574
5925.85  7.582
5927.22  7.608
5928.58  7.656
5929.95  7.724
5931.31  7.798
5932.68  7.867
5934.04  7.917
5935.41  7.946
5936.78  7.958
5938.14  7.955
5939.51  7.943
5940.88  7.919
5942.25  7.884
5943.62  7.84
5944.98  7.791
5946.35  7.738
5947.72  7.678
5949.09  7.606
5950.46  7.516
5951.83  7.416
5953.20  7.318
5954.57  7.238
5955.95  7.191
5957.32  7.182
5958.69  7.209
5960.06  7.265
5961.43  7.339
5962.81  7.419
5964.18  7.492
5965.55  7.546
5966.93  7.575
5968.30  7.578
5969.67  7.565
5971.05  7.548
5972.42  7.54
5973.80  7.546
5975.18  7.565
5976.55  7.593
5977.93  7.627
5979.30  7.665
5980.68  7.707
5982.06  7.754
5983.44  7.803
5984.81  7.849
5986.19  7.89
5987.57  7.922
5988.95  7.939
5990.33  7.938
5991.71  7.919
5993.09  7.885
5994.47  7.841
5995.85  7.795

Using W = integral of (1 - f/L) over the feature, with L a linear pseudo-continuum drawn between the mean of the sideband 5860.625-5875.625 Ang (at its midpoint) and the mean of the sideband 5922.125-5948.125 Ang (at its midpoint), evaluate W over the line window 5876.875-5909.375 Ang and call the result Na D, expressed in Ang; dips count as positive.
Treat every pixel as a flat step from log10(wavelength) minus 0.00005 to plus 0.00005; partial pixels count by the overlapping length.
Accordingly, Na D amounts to 1.8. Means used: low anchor 7.6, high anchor 7.79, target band 7.23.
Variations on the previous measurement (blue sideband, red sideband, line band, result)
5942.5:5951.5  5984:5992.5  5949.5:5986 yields 1.4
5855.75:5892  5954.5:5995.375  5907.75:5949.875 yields -1.4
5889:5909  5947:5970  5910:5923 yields -0.8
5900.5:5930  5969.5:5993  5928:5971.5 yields 0.4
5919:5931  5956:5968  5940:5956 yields -0.3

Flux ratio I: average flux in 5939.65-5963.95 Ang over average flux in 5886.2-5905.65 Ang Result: 1.06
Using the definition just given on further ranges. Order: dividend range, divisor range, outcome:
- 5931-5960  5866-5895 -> 1.04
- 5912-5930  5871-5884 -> 1.01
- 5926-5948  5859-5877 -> 1.03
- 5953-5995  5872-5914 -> 1.03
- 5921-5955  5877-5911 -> 1.06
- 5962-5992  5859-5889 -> 1.03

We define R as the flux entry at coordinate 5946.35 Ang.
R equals 7.738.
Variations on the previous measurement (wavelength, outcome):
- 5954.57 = 7.238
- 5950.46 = 7.516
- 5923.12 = 7.577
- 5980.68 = 7.707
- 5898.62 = 7.155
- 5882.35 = 7.302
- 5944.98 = 7.791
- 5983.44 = 7.803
